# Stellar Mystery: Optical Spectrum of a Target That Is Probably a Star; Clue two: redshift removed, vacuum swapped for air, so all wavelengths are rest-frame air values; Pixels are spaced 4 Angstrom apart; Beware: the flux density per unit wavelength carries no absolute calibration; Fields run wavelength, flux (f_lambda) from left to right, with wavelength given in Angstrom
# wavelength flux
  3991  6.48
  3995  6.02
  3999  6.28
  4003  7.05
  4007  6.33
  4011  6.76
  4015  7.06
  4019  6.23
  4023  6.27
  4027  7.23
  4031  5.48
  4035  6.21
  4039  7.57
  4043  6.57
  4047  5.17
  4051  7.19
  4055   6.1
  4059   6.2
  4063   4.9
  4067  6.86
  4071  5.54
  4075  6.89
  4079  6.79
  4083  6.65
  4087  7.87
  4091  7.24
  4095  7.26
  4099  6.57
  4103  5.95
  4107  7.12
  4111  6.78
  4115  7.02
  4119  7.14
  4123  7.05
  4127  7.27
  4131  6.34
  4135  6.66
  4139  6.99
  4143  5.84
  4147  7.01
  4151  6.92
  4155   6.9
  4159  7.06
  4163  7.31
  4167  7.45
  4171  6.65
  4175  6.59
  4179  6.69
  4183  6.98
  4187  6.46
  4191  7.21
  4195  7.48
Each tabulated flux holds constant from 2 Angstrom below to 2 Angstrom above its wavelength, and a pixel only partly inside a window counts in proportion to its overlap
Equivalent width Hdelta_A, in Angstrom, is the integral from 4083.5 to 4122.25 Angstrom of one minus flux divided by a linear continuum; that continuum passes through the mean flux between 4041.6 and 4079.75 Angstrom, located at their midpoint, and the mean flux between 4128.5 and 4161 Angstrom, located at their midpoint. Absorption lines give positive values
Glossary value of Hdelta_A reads -3.14 Angstrom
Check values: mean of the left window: 6.2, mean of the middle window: 6.98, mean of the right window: 6.72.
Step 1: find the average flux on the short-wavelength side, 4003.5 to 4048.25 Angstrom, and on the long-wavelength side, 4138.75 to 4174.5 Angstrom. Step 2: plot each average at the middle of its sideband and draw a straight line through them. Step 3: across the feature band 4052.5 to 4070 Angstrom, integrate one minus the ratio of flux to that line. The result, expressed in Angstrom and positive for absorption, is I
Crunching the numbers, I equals 1.5 Angstrom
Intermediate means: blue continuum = 6.49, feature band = 6.02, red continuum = 6.89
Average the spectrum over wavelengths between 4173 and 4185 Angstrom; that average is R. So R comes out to 6.75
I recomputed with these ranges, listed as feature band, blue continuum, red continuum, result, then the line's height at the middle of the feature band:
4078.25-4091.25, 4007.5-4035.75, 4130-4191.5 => -1.0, 6.62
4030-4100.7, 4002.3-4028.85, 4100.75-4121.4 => 2.4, 6.75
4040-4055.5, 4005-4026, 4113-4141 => 0.7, 6.67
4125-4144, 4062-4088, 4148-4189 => 0.3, 6.76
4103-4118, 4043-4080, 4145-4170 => -0.4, 6.65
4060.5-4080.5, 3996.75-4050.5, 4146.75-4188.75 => 1.4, 6.63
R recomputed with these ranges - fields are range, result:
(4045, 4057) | 6.15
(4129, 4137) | 6.5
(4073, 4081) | 6.84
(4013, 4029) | 6.7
